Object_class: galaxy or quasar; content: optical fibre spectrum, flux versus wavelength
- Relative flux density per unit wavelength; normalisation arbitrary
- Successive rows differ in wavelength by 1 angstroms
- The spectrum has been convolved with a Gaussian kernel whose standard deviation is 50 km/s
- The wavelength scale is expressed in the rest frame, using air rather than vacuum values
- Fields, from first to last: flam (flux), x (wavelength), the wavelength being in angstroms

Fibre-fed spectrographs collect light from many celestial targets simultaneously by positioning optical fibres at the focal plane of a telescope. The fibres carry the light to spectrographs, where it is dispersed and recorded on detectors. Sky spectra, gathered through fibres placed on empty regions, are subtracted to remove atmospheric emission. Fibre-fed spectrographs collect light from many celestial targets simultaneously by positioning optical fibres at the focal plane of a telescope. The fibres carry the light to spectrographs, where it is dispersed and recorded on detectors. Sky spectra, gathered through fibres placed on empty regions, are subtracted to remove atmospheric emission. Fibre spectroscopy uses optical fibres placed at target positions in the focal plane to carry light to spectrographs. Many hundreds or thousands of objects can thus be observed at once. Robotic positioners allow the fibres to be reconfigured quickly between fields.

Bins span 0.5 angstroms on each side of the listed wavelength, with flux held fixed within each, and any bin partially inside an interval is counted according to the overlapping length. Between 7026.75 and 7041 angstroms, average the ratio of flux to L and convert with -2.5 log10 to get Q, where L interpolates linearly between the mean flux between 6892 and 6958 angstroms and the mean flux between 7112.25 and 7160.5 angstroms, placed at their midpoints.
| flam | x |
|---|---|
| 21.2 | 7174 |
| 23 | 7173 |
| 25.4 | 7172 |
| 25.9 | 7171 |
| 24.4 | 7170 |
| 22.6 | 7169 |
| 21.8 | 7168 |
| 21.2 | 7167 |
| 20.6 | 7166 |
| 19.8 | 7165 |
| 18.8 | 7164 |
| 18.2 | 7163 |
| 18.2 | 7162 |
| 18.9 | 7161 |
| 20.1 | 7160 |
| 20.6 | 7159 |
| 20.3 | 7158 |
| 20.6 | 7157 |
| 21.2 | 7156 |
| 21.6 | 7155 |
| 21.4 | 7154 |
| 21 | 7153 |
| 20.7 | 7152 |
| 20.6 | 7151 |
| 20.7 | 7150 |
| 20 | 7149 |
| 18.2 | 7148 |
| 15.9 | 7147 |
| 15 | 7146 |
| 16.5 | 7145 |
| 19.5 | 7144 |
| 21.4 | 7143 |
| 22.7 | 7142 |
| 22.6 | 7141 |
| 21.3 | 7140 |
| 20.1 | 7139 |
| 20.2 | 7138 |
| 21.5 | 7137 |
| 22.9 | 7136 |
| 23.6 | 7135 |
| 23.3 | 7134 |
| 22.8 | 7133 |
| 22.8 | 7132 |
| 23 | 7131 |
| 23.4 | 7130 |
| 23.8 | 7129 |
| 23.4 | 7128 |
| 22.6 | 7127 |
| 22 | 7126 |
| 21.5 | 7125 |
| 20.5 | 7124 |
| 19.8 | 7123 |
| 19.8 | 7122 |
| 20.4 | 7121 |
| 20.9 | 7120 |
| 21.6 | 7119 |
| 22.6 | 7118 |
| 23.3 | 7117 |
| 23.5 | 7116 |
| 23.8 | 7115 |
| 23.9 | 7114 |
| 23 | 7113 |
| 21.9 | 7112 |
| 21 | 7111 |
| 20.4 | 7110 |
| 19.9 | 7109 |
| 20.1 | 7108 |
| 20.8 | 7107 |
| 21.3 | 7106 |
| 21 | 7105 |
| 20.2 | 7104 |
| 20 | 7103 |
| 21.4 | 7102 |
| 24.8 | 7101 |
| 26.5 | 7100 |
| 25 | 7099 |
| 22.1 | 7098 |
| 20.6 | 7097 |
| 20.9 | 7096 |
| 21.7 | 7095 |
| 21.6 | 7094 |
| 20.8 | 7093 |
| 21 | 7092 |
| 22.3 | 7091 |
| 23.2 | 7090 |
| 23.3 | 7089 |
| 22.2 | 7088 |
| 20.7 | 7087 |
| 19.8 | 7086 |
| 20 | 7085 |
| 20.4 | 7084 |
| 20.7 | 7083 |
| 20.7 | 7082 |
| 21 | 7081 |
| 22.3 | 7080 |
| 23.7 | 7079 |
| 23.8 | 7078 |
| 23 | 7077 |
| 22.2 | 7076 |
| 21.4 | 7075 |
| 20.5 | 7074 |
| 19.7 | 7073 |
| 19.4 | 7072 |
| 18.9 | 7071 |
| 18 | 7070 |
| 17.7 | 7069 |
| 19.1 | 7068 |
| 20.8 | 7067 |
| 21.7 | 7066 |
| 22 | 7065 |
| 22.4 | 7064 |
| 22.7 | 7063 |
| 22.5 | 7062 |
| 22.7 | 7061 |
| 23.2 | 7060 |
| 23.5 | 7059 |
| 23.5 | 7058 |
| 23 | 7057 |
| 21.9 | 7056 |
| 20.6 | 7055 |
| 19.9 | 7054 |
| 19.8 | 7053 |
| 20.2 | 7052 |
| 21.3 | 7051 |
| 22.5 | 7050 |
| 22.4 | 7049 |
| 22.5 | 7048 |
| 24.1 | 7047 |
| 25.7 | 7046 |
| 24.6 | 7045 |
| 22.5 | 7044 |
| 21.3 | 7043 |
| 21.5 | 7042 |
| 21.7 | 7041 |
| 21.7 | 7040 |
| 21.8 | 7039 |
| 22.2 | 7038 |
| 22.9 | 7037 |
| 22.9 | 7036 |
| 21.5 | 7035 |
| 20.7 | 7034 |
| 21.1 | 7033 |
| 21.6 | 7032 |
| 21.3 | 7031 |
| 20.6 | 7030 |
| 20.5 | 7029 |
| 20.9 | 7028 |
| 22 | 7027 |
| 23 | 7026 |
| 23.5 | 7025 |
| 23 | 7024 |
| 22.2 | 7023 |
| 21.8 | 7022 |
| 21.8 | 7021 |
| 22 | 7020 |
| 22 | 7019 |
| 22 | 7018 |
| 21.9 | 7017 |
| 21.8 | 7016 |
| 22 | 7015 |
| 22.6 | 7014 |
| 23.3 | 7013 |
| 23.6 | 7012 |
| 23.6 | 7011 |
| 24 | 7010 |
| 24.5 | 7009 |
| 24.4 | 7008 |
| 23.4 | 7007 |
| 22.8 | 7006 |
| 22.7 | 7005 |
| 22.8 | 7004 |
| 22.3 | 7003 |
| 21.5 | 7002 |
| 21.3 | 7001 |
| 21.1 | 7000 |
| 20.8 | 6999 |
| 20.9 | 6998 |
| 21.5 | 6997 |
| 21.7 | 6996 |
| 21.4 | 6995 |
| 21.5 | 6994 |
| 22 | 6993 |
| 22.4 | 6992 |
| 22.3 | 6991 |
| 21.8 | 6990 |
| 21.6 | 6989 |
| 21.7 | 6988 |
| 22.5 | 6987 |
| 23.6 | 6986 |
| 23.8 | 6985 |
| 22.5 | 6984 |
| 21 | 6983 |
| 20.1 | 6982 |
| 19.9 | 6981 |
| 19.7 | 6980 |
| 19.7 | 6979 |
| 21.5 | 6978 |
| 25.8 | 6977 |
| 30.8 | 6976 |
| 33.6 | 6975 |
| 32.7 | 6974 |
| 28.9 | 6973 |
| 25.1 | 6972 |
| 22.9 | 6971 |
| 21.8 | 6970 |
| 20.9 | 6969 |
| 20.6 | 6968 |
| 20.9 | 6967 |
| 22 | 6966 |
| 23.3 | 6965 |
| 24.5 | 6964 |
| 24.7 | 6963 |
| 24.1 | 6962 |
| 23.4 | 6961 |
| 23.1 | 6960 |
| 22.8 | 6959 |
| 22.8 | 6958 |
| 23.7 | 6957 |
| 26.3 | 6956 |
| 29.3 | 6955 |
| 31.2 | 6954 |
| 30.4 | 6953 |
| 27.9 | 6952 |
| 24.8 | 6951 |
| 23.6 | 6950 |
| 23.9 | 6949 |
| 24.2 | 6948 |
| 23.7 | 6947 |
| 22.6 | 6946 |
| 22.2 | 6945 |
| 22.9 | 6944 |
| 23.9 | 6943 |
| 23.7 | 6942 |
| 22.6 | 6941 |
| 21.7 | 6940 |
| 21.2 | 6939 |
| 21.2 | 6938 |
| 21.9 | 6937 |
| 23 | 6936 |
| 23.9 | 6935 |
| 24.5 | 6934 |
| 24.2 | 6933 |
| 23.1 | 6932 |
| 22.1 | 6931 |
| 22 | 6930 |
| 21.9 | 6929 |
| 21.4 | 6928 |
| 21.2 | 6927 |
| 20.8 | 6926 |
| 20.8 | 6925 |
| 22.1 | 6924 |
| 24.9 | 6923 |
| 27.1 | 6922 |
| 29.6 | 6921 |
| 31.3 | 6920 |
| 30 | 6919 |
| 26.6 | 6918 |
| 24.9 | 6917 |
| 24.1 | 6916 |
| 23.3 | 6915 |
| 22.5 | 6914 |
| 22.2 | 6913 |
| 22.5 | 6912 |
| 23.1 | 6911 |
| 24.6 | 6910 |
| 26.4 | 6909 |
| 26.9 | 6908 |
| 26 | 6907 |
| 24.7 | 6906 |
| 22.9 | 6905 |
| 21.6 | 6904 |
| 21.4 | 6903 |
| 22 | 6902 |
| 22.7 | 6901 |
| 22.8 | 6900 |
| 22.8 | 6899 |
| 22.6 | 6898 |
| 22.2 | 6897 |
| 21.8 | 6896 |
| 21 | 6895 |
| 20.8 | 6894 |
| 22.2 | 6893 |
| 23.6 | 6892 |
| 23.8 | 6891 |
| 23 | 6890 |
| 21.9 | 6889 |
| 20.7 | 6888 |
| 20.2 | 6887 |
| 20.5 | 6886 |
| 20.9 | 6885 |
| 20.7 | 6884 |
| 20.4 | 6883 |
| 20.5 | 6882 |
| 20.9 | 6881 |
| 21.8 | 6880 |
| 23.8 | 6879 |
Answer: 0.05 mag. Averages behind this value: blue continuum 23.9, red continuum 21.3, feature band 21.5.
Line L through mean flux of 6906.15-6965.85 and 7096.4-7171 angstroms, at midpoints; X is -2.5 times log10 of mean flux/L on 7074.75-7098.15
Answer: 0.02 mag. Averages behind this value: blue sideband 24.2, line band 21.6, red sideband 21.3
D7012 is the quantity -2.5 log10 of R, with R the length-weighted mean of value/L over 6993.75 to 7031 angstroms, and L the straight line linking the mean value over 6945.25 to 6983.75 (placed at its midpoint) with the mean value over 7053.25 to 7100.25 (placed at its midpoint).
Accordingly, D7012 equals 0.05 mag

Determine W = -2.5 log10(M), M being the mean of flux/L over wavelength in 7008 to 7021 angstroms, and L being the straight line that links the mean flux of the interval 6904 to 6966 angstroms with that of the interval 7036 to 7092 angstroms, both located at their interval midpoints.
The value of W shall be -0.01 mag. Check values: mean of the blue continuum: 24.2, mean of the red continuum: 21.7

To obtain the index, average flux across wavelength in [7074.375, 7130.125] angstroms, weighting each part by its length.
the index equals 21.8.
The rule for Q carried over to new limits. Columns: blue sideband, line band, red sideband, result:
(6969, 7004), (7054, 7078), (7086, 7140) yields 0.05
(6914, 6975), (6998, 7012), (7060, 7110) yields 0.02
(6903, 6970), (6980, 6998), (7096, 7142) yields 0.08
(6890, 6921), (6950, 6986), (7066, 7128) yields -0.06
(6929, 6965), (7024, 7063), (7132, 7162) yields 0.01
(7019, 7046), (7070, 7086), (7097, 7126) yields 0.04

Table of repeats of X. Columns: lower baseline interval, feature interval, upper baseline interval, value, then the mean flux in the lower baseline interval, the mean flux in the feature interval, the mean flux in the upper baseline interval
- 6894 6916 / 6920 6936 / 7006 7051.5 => -0.026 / 23.1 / 23.5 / 22.4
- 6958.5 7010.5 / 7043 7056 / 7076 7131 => 0.012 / 23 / 22.1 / 21.9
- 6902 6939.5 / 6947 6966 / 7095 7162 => -0.077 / 23.8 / 25.1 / 21.3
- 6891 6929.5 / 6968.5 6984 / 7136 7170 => -0.069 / 23.7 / 24.2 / 20.2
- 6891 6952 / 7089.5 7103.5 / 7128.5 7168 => -0.049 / 23.5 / 22.3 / 20.7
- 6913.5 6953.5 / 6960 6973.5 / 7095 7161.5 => 0.009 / 23.9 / 23.3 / 21.3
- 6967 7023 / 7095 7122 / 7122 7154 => -0.025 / 22.8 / 21.9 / 21.1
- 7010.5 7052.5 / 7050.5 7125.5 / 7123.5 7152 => 0.006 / 22.2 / 21.5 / 21.1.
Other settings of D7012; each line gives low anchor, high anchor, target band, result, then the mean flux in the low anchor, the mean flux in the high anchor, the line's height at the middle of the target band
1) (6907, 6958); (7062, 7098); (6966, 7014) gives 0.006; 24.3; 21.2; 23.1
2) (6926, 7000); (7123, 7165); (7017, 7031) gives 0.029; 23.4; 20.8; 22.5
